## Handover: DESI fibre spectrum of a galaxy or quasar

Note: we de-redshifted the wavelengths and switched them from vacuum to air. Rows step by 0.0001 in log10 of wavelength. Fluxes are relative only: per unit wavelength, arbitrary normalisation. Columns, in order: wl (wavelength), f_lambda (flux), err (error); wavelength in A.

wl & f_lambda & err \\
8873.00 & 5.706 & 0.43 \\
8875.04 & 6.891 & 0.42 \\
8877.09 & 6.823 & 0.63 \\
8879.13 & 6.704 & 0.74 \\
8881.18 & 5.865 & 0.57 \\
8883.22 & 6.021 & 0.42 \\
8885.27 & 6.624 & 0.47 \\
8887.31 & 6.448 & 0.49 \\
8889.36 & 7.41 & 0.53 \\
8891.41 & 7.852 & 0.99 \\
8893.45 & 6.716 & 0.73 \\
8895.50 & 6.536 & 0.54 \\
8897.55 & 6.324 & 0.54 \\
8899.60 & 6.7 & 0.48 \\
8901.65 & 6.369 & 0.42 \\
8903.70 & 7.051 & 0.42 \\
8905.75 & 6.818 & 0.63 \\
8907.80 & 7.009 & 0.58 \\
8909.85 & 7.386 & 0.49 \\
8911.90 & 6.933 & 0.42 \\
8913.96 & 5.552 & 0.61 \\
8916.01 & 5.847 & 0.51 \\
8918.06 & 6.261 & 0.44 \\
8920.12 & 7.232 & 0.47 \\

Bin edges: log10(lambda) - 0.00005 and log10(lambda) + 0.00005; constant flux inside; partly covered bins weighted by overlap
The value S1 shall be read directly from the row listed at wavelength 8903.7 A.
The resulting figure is 7.051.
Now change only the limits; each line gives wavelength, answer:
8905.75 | 6.818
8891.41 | 7.852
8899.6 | 6.7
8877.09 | 6.823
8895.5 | 6.536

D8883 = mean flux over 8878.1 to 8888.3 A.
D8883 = 6.34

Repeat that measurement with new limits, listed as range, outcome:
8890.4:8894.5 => 7.29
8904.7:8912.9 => 7.04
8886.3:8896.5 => 6.99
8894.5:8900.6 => 6.52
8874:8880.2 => 6.79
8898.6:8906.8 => 6.74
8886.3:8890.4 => 6.92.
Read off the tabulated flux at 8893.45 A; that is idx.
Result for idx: 6.716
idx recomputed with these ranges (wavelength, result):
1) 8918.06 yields 6.261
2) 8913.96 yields 5.552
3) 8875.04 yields 6.891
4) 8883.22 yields 6.021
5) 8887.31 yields 6.448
